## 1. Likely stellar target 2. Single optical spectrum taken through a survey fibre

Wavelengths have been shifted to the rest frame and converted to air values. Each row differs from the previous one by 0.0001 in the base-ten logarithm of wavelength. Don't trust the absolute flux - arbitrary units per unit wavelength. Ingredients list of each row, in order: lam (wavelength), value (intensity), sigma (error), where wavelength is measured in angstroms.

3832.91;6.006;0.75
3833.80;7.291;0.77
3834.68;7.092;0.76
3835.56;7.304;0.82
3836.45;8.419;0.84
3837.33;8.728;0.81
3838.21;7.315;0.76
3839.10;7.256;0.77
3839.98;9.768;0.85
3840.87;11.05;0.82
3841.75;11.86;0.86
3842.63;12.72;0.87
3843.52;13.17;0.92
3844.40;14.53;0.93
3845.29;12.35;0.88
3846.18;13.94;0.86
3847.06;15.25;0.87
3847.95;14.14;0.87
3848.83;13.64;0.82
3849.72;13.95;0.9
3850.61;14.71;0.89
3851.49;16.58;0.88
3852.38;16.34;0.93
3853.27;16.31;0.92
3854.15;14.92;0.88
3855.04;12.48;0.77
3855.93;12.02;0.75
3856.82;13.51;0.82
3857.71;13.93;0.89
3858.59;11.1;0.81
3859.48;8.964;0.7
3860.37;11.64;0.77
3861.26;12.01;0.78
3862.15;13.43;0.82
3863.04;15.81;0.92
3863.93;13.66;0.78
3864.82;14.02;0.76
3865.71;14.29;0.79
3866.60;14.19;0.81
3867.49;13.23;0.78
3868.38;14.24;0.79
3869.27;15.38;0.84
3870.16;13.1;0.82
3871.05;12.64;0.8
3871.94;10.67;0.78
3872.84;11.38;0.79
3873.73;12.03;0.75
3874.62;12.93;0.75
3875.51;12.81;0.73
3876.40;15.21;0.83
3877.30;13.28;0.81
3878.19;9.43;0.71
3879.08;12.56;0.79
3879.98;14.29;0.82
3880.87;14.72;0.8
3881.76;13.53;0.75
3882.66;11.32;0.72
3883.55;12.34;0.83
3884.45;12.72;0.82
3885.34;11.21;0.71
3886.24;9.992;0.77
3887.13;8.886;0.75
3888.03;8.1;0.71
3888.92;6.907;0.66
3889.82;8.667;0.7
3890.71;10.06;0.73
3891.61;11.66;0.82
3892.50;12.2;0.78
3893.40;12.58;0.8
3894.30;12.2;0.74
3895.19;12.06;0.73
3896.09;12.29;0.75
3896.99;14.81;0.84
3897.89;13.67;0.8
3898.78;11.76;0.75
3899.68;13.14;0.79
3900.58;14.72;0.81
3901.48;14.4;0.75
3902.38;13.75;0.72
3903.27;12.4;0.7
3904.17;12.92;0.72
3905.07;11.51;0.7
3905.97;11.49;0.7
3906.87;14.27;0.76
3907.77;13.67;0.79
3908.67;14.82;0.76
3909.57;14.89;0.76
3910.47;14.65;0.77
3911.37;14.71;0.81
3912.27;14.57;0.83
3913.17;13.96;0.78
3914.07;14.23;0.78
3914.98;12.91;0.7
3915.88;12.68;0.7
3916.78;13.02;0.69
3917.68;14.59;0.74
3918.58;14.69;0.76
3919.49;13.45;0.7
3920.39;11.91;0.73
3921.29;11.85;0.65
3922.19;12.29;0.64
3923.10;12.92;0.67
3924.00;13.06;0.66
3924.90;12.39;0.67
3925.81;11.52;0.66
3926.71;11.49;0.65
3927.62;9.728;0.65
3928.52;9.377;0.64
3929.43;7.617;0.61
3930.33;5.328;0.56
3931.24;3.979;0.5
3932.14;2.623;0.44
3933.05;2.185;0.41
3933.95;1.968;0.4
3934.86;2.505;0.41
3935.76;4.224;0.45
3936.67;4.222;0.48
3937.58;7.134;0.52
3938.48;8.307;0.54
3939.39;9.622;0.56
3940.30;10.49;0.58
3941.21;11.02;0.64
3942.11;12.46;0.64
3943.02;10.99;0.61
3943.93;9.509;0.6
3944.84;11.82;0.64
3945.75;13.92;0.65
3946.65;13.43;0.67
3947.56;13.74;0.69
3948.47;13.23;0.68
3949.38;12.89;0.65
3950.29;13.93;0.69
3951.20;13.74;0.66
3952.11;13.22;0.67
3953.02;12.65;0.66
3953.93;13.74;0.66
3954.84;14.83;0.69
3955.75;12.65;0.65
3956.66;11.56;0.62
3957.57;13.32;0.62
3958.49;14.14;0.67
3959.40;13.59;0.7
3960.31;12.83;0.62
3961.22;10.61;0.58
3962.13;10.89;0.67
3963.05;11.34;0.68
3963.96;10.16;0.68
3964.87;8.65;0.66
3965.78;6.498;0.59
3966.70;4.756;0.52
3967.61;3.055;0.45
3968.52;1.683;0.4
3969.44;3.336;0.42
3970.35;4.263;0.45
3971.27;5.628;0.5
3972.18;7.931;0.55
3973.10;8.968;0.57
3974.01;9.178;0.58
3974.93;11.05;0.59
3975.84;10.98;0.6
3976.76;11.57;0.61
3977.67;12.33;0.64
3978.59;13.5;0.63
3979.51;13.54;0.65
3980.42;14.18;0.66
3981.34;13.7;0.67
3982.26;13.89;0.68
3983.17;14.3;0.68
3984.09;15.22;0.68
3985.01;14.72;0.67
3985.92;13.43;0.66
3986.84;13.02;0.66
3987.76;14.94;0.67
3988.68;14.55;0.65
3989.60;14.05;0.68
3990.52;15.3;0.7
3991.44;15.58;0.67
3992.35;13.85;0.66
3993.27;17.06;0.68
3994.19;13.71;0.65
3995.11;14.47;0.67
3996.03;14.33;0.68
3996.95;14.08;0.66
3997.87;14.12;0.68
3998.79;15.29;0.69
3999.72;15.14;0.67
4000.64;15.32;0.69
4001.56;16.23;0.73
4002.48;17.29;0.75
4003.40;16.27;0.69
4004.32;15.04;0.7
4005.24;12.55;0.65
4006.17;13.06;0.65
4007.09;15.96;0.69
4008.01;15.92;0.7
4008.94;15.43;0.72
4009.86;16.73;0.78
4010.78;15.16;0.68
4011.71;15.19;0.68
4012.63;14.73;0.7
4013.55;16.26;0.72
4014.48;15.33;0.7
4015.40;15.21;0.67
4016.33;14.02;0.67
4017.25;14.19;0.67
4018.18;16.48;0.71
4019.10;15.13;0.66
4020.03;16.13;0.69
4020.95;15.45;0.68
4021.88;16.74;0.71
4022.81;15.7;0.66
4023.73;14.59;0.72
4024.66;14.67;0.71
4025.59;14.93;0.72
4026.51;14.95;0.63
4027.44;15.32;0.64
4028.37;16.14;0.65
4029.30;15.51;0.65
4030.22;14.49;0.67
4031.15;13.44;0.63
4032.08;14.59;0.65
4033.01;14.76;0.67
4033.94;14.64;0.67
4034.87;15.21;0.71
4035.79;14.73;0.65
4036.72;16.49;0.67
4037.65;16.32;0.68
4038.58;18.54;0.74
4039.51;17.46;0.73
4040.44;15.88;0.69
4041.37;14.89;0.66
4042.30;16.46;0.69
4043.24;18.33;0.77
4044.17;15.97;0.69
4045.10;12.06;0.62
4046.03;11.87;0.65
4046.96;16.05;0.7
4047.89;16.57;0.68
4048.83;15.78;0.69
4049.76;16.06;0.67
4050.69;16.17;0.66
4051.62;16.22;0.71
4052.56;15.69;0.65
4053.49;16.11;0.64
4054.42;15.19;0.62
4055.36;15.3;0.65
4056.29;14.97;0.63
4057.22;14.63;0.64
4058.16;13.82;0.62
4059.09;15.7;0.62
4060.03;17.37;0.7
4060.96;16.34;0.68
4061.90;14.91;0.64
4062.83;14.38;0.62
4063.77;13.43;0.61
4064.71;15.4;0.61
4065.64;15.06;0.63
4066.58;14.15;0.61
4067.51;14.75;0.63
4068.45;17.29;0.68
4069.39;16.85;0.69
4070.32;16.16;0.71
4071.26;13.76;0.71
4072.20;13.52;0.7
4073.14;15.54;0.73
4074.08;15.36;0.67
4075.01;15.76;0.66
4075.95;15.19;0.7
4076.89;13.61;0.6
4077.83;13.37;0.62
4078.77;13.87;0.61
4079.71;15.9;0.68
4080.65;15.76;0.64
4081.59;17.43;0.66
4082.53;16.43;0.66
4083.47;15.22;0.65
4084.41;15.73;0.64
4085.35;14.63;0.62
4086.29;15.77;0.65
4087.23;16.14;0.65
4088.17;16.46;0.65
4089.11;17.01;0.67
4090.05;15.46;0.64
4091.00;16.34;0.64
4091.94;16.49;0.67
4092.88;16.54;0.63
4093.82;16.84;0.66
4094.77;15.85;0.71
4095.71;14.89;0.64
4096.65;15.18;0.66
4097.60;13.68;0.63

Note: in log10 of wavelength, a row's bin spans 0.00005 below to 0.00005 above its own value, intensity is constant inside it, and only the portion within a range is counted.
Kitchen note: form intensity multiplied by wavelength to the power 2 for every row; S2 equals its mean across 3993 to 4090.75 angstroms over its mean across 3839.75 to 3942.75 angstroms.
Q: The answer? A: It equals 1.4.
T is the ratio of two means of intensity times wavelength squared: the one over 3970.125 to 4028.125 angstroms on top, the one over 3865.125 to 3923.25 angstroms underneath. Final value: 1.2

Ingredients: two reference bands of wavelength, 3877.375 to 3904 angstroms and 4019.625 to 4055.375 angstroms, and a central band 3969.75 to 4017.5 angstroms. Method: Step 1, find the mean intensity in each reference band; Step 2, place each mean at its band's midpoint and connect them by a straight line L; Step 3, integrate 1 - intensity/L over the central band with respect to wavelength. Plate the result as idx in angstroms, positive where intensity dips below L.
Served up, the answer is 2.4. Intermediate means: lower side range 12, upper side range 15.5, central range 13.8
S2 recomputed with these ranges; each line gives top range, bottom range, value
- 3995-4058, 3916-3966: 1.50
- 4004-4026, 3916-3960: 1.47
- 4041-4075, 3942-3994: 1.36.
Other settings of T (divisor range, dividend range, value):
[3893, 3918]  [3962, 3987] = 0.77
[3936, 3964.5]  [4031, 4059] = 1.38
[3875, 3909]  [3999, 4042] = 1.34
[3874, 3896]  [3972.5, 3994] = 1.21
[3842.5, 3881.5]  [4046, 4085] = 1.26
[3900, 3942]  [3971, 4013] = 1.33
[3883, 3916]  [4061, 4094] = 1.35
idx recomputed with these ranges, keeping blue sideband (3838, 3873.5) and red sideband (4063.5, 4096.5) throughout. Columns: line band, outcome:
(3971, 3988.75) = 2.5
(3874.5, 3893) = 2.5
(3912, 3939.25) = 8.2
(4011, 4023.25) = -0.5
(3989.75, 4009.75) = -0.6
